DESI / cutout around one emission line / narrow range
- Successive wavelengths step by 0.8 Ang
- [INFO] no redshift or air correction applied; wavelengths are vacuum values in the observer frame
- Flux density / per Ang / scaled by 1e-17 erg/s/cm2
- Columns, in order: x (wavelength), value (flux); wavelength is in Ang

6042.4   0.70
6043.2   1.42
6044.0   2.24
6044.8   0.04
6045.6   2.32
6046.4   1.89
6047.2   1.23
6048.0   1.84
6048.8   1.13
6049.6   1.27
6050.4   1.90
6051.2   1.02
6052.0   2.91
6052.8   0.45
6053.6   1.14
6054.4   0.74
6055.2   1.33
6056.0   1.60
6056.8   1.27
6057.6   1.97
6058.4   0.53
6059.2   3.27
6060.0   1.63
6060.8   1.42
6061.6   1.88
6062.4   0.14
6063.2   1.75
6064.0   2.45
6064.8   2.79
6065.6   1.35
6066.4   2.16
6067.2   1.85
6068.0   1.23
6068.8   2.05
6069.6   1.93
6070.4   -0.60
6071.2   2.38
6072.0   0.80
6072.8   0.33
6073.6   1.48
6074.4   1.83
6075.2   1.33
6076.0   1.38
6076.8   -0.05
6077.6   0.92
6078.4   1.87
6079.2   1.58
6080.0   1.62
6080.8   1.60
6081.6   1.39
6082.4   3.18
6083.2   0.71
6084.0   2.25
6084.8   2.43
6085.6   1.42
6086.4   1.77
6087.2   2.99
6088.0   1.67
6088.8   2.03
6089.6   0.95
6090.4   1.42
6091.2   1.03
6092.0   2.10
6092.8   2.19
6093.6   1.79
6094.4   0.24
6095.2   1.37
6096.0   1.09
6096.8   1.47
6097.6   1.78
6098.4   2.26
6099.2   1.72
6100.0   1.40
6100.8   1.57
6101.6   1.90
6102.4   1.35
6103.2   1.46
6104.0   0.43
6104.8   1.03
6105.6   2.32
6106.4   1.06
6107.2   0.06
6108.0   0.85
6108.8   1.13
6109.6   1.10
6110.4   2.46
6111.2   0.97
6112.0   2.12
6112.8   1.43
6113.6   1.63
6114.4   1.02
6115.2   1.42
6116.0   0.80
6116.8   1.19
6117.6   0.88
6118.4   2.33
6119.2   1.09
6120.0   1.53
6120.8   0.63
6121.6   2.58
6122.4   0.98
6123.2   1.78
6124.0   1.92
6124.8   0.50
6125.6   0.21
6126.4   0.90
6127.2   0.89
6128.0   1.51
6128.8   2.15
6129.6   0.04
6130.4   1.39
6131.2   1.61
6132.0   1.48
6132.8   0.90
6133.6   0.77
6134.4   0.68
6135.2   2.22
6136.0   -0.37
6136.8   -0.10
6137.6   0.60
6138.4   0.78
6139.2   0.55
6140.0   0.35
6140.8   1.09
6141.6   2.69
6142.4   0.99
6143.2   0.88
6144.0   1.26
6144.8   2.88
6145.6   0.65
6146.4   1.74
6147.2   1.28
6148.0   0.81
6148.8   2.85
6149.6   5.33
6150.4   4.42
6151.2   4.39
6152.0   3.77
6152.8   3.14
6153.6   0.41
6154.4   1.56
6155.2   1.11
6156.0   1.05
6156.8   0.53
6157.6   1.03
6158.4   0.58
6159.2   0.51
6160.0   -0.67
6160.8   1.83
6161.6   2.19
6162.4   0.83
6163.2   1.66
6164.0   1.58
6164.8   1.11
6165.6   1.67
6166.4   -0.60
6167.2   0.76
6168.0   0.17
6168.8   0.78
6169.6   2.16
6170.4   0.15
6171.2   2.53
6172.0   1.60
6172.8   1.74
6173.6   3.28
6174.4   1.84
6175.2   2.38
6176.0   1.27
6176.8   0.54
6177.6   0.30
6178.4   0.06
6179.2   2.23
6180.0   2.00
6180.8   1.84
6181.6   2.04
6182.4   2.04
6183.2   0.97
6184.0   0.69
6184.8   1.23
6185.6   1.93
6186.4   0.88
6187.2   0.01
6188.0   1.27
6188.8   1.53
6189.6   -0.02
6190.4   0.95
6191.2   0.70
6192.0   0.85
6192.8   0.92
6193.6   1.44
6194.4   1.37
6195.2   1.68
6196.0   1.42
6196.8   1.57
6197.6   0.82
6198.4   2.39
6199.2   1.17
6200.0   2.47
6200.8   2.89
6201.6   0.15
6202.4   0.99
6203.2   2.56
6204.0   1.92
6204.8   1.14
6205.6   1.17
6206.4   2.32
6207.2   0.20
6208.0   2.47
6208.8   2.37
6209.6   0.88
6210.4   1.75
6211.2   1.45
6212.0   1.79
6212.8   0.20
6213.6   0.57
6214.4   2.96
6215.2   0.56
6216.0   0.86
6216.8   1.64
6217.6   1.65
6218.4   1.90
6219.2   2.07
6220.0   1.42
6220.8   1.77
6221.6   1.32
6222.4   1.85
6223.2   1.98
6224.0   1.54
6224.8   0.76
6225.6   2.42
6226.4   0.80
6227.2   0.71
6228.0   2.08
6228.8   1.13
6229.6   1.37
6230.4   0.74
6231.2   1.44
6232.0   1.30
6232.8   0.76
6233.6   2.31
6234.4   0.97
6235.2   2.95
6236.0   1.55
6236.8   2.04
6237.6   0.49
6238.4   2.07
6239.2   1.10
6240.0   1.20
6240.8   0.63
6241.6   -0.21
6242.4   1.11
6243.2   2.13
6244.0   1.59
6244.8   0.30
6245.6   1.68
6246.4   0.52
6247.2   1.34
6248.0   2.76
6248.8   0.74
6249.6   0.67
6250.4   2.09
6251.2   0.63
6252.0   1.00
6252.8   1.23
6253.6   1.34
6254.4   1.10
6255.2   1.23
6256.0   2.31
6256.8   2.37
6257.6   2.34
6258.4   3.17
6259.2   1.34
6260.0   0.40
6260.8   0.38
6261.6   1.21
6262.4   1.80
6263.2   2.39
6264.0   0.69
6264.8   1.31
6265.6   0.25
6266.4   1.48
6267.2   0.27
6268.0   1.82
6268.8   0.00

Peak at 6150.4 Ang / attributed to Hbeta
